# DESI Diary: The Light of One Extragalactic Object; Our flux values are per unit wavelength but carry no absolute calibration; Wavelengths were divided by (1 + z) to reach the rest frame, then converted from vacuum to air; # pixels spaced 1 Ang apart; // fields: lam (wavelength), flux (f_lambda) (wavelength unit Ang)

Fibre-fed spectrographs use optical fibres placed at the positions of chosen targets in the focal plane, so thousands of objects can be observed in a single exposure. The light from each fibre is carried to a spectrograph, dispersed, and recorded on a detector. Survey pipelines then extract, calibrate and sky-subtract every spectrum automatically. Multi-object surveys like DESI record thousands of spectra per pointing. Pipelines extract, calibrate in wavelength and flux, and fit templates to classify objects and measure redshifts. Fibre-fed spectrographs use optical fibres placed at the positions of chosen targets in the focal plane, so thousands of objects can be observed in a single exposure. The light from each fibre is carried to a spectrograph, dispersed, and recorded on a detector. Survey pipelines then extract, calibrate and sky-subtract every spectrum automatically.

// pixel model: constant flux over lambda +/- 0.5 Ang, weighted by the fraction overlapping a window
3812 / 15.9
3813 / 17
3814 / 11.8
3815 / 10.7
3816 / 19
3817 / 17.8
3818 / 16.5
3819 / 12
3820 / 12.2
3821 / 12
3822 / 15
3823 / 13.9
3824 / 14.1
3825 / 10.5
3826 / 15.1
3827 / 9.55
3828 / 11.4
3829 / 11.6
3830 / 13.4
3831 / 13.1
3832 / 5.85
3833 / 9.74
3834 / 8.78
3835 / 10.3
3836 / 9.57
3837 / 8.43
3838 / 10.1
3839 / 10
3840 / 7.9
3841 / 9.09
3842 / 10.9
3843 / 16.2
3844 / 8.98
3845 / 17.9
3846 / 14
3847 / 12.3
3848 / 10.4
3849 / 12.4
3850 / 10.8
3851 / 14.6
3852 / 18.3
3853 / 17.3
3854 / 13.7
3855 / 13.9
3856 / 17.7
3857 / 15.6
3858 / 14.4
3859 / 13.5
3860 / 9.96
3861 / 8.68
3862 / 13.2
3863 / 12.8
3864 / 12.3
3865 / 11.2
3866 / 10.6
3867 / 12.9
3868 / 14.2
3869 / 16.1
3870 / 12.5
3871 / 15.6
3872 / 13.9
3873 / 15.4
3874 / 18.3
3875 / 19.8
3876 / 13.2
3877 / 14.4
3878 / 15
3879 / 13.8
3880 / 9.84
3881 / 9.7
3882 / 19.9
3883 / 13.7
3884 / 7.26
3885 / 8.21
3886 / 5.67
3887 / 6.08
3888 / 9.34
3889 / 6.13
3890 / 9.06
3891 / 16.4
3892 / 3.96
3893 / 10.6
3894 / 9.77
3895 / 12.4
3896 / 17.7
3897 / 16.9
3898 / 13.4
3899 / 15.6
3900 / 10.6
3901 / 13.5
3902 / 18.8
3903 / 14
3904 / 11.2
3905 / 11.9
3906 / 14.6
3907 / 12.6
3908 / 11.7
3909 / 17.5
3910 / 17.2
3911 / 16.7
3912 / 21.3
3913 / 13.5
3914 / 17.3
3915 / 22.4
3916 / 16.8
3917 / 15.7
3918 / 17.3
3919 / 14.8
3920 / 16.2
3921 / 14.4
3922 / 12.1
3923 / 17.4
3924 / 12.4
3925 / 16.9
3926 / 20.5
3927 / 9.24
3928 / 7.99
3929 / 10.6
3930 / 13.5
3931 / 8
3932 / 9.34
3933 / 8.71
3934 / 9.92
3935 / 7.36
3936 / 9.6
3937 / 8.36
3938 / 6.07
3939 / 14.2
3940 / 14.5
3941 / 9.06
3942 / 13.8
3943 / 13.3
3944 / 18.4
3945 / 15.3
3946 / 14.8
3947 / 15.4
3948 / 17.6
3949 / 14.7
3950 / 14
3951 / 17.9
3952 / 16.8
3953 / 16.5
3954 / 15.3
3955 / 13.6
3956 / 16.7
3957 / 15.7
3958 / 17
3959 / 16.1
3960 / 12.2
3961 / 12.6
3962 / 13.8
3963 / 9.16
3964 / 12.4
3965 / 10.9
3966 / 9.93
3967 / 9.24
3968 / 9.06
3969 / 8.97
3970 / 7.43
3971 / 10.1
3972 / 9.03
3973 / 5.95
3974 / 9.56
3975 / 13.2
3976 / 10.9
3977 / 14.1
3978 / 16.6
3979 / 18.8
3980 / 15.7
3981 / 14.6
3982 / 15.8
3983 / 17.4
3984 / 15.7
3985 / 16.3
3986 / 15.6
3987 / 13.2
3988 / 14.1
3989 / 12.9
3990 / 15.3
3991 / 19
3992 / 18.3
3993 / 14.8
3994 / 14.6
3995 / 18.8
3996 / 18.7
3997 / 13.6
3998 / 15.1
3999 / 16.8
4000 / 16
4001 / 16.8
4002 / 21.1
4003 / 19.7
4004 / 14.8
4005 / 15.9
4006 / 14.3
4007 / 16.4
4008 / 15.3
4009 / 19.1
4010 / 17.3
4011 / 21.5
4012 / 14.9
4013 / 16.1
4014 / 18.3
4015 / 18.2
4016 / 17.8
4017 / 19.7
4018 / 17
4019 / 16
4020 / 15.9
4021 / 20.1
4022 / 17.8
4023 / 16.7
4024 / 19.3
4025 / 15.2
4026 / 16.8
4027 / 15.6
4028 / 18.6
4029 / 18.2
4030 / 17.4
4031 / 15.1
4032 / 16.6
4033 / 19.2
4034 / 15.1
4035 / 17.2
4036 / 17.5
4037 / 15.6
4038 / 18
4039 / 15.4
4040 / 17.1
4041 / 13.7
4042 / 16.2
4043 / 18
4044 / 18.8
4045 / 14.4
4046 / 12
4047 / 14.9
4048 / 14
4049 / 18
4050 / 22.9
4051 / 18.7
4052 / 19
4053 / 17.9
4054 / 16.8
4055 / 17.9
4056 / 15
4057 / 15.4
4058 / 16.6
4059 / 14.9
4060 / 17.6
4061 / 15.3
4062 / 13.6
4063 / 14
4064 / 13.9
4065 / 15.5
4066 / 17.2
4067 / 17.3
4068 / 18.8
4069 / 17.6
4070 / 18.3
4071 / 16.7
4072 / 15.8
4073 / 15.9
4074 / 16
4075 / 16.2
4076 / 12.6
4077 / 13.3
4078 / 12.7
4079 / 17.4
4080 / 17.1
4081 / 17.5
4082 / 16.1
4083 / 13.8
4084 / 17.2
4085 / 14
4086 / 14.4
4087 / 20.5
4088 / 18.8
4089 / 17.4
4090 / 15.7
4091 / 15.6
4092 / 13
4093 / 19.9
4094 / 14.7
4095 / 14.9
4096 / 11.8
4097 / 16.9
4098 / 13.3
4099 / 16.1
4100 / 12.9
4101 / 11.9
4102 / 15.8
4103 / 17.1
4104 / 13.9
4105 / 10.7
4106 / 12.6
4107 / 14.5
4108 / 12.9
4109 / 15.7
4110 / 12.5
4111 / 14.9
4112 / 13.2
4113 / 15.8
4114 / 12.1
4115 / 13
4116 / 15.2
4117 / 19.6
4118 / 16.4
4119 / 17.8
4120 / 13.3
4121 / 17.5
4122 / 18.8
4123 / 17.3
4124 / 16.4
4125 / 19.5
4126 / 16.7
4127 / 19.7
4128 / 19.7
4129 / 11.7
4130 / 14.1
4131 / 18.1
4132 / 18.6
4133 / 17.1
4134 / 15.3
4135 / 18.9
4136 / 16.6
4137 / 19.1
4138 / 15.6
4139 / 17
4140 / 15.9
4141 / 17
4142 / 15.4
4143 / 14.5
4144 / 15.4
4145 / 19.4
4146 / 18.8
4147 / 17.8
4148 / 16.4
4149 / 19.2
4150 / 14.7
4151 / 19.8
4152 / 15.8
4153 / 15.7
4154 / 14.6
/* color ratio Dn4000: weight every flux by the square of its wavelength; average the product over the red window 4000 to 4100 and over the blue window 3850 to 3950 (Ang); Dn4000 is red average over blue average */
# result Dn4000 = 1.3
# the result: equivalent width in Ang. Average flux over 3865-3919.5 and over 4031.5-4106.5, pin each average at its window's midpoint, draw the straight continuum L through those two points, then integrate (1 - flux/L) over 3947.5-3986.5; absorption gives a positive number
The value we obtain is 2.91 Ang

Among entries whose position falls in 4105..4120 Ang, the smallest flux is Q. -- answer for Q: 10.7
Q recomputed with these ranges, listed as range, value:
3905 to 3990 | 5.95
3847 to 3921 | 3.96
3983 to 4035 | 12.9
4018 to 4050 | 12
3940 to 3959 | 9.06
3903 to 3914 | 11.2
